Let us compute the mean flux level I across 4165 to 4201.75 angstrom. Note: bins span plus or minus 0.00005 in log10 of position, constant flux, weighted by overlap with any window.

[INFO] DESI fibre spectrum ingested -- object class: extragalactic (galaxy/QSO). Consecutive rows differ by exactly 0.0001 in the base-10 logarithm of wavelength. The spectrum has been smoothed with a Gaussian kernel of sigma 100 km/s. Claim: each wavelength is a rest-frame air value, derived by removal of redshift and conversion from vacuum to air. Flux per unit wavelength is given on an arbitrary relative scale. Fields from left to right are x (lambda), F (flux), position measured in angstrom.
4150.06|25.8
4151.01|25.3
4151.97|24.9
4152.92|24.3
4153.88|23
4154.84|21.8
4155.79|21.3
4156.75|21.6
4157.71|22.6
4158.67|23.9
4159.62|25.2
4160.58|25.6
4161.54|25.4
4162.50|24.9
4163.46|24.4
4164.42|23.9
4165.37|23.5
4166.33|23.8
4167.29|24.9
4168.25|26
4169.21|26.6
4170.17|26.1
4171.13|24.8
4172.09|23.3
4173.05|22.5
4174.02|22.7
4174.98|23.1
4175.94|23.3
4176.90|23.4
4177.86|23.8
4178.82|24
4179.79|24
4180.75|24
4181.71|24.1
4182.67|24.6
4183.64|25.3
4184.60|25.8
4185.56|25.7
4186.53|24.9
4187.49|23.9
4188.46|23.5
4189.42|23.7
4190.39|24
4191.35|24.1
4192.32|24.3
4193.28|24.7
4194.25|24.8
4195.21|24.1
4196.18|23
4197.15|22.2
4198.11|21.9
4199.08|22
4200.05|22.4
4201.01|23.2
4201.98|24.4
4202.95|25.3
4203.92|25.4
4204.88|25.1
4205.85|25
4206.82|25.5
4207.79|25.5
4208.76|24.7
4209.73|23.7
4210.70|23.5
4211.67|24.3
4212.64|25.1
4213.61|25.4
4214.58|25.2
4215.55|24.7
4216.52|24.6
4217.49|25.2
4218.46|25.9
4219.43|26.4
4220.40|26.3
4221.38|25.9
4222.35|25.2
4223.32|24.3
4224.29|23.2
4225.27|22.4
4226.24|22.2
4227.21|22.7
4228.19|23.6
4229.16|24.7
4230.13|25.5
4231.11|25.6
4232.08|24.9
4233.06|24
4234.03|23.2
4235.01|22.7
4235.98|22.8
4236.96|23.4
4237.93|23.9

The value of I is 24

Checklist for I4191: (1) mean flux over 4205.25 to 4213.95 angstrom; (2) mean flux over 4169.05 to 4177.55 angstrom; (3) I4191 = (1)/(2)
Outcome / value 1.0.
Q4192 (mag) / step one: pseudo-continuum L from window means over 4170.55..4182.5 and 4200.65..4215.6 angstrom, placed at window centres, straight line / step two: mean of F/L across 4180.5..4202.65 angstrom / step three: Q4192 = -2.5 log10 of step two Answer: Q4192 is 0.01 mag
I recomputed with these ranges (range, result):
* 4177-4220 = 24.4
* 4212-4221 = 25.4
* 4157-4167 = 24.3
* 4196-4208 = 23.9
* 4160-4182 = 24.3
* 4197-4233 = 24.4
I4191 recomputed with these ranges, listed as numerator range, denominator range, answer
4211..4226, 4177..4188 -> 1.02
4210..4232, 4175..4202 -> 1.03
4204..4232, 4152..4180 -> 1.03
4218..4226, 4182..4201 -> 1.04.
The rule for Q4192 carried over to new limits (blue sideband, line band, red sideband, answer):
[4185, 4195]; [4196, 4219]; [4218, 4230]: 0.003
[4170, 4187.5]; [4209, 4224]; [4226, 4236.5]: -0.049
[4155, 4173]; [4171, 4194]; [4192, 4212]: 0.004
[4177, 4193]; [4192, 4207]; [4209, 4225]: 0.030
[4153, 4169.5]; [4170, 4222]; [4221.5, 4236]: -0.017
